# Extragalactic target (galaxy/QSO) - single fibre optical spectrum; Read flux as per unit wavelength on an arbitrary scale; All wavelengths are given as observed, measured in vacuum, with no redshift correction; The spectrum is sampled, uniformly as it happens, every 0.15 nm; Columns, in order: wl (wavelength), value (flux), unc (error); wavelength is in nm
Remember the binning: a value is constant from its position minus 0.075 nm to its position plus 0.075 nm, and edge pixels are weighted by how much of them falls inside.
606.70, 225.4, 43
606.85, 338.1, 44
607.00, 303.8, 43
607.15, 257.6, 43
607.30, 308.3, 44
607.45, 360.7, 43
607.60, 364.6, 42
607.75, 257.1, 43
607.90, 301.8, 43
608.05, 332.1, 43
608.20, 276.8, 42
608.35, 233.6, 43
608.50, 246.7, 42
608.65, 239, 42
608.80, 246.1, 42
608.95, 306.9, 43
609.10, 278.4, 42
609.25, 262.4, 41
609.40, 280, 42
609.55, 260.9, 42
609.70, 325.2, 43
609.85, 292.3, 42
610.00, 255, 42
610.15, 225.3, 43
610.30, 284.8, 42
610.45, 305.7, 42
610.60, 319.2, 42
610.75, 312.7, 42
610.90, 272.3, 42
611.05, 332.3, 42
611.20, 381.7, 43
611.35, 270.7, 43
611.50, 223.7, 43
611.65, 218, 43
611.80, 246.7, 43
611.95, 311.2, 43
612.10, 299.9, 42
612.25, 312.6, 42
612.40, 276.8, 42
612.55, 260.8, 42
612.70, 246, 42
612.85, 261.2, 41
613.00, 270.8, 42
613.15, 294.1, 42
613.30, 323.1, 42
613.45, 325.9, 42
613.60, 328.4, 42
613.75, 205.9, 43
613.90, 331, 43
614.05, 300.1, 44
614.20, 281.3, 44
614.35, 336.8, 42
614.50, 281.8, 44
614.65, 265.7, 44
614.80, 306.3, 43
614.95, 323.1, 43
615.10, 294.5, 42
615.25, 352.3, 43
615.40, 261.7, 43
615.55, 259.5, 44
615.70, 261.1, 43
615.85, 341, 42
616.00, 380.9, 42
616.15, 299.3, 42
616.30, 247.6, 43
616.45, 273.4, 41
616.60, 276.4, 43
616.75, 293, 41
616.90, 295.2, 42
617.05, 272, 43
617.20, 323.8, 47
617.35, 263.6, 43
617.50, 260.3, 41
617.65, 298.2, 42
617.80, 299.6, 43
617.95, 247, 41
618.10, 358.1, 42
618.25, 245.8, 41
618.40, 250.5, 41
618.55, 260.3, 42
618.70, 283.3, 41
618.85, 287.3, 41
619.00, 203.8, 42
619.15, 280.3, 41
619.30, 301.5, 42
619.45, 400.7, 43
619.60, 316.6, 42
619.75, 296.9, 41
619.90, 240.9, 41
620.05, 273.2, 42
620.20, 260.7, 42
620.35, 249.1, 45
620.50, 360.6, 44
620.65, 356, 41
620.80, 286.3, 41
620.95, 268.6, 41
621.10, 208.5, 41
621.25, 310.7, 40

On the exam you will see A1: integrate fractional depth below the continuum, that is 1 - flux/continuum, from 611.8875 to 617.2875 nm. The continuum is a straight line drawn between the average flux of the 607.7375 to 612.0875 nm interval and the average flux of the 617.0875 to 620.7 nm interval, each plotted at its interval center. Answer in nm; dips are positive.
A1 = -0.18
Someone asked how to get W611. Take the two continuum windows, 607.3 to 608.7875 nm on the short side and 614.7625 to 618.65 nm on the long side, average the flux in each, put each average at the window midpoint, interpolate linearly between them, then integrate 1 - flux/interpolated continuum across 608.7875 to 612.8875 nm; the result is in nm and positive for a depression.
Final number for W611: 0.11 nm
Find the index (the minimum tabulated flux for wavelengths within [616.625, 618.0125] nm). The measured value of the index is 247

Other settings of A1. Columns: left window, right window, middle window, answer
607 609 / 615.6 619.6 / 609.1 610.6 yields 0.05 nm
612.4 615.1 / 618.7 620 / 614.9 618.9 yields 0.02 nm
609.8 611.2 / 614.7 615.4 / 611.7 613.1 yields 0.12 nm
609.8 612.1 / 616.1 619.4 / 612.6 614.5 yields -0.06 nm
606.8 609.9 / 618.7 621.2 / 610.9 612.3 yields 0.01 nm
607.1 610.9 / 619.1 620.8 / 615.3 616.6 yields 0.02 nm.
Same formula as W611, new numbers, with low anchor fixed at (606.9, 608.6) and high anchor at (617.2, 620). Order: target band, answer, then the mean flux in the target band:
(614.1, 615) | -0.03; 299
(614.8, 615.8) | -0.02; 294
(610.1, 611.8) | 0.04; 285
